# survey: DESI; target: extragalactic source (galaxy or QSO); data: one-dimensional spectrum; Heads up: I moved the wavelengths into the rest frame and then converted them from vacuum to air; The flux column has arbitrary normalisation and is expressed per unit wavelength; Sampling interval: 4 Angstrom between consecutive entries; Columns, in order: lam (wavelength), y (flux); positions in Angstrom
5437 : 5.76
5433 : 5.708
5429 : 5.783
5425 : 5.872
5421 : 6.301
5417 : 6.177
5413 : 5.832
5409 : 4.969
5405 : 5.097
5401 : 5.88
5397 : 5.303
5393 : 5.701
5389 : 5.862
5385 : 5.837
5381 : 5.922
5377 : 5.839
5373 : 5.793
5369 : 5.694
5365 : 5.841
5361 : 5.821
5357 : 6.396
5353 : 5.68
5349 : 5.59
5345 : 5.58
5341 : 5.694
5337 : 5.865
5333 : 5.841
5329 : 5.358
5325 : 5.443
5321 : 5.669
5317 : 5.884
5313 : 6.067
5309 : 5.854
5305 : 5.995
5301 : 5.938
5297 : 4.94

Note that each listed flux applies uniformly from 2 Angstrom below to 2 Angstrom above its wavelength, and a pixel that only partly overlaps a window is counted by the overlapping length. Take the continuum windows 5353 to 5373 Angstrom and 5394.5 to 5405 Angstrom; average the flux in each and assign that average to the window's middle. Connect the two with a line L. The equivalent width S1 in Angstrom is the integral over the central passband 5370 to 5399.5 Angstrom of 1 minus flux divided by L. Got -0.5 Angstrom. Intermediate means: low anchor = 5.9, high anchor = 5.5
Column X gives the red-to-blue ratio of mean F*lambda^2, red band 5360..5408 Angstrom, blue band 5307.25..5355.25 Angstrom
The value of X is 1.02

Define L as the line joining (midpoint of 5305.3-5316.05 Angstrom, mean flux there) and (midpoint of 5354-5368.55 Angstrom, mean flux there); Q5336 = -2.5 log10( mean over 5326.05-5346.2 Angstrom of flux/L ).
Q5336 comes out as 0.06 mag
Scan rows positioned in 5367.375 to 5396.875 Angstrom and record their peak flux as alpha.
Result 5.922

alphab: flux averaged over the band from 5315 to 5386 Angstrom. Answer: 5.76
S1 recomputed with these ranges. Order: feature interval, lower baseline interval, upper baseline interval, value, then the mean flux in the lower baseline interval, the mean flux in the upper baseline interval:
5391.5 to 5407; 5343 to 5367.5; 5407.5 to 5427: 0.9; 5.82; 5.85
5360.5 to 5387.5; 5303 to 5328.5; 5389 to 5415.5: -1.1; 5.79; 5.51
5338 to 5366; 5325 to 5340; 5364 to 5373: -0.4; 5.66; 5.77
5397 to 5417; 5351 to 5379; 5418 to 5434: 1.4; 5.87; 5.95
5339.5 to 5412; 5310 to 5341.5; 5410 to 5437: 1.5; 5.73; 5.9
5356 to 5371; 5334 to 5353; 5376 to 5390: -0.3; 5.69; 5.87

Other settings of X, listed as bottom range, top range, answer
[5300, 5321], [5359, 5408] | 0.99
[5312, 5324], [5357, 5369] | 1.03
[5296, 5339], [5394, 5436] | 1.03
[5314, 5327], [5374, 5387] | 1.05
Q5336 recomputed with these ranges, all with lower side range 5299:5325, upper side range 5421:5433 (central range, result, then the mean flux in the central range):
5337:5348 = 0.04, 5.67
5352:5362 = -0.02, 6.01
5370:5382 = 0.01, 5.83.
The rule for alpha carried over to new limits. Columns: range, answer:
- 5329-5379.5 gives 6.396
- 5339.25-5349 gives 5.694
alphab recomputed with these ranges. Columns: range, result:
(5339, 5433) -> 5.76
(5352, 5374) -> 5.88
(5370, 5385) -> 5.84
